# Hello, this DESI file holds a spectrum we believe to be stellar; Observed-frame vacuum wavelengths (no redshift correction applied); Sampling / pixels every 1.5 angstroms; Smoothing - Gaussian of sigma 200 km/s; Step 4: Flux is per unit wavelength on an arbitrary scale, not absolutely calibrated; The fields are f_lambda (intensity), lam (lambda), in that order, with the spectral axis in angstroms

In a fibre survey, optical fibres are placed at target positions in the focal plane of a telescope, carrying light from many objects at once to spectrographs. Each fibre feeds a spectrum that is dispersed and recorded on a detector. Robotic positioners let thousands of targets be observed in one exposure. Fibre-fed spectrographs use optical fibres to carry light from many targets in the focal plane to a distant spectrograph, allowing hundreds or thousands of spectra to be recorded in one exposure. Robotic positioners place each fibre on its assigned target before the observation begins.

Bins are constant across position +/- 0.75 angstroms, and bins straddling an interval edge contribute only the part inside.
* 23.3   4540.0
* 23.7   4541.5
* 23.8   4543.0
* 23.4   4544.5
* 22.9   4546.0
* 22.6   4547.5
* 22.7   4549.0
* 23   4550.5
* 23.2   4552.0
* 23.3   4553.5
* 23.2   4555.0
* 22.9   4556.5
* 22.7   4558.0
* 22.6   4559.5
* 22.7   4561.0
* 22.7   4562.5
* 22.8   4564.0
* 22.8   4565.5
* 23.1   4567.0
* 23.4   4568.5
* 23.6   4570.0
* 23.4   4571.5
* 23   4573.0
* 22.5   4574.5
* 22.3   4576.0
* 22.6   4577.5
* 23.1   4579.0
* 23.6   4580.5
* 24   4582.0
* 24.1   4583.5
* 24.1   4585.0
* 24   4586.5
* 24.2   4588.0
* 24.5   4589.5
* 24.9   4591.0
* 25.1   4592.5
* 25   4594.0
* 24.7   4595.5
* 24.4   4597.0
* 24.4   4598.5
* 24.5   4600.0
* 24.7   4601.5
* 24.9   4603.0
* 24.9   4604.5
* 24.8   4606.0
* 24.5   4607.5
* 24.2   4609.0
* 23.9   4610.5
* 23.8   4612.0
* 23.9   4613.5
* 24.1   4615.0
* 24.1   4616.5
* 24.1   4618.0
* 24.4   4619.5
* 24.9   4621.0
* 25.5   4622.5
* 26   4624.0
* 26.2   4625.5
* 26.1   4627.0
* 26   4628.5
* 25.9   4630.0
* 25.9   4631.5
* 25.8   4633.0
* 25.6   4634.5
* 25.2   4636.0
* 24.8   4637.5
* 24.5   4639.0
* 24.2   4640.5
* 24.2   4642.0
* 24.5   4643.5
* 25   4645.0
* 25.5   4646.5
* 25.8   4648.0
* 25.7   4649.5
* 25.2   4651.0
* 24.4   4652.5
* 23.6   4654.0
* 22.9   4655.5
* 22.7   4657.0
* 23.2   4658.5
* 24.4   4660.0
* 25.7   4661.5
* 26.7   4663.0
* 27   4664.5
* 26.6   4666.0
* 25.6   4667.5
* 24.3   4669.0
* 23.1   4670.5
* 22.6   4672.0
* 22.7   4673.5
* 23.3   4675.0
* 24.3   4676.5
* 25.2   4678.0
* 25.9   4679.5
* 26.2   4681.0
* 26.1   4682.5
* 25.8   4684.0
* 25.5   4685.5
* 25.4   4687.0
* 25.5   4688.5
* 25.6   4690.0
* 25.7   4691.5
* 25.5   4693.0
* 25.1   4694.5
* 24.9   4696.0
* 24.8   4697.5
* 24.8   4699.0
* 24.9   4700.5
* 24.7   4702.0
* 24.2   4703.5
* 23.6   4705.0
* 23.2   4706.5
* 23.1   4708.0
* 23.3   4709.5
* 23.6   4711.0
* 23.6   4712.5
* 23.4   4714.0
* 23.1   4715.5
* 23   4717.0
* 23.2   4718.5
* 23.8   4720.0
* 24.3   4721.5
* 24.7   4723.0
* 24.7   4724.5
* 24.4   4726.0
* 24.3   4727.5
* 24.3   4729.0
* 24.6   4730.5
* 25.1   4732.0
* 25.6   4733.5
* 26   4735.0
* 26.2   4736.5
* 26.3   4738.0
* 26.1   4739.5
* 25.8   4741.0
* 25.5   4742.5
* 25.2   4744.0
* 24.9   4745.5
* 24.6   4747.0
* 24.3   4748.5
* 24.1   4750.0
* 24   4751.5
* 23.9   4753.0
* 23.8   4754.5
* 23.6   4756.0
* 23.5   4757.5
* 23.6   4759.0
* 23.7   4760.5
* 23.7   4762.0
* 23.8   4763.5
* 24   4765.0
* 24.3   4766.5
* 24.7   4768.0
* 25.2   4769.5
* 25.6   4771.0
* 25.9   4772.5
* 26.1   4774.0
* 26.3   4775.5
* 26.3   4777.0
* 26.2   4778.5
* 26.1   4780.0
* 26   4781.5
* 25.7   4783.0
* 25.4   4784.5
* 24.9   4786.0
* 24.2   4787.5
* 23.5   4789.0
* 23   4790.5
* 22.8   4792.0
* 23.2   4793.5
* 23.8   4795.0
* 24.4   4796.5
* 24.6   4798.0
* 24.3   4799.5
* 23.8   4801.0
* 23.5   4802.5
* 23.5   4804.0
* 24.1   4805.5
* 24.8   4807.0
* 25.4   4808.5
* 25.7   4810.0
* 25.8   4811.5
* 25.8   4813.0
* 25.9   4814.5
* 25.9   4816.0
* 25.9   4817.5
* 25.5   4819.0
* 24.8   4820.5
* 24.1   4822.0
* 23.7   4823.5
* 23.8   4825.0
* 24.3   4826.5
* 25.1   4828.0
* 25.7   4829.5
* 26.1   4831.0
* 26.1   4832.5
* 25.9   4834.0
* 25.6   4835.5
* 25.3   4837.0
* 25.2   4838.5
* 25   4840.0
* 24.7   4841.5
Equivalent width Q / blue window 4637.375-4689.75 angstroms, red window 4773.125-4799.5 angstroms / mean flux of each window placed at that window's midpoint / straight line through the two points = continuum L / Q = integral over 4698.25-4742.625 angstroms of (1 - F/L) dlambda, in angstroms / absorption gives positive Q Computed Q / 0.7 angstroms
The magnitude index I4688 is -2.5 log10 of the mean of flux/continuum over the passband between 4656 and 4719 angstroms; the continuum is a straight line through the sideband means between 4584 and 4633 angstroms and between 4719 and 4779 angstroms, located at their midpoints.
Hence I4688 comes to 0.01 mag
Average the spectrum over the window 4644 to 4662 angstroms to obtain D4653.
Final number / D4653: 24.5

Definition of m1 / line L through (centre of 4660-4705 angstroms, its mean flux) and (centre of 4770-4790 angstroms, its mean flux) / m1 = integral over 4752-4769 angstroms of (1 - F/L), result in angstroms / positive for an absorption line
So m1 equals 1.0 angstroms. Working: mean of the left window 25.1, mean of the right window 25.5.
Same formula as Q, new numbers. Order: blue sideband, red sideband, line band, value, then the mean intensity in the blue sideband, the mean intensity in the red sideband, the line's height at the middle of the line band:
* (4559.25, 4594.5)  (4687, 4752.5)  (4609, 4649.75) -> -1.86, 23.5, 24.6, 23.9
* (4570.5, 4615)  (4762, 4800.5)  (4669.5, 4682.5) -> 0.06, 24.1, 24.8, 24.4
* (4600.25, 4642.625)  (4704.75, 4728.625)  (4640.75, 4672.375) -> -0.33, 24.9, 23.7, 24.5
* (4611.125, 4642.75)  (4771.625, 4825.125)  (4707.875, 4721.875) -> 0.84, 25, 24.9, 24.9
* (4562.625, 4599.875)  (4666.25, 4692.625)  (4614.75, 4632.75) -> -0.80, 23.7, 24.9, 24.2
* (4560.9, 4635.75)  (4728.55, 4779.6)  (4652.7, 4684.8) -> -0.11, 24.3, 24.9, 24.6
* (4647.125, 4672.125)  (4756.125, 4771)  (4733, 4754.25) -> -0.80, 24.7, 24.1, 24.2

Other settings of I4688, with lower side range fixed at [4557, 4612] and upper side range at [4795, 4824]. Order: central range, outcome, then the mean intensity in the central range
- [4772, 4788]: -0.05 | 25.8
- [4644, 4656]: -0.03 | 24.8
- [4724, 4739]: -0.03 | 25.2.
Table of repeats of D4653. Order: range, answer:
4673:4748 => 24.7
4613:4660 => 24.8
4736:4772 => 24.6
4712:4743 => 24.7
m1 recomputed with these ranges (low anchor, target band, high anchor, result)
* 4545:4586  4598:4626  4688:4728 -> -1.4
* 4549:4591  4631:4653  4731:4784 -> -1.1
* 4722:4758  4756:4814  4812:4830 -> 0.7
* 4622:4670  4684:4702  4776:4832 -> -0.1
